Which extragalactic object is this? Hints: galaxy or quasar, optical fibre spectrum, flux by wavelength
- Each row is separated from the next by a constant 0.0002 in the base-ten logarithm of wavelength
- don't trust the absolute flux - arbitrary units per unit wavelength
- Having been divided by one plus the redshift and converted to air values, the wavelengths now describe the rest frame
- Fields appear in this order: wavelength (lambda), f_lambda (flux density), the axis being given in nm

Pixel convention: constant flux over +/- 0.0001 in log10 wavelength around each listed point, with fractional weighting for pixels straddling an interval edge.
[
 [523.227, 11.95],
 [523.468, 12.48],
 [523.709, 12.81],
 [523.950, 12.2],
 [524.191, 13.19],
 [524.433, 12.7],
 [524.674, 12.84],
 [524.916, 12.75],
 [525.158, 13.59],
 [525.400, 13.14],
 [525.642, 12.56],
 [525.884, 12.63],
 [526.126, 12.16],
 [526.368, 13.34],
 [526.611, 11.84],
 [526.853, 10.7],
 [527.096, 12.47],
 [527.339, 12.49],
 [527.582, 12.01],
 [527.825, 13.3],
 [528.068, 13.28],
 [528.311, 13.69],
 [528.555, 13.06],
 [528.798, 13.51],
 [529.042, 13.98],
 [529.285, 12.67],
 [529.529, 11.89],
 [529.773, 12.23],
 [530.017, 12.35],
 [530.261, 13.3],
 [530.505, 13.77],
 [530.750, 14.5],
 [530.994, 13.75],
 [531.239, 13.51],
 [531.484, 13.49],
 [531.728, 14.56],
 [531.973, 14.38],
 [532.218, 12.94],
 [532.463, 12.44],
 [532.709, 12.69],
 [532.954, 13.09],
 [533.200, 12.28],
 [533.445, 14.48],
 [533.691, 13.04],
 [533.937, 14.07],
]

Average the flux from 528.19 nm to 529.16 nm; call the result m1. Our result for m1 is 13.5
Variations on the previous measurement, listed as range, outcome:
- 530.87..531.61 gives 13.6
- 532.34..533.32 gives 12.6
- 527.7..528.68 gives 13.3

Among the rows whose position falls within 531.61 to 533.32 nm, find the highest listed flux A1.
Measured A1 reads 14.56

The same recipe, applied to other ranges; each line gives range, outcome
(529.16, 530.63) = 13.77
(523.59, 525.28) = 13.59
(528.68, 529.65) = 13.98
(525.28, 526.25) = 13.14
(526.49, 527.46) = 12.49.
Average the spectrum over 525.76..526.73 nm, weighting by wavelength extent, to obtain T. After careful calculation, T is 12.5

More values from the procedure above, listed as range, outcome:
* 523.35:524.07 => 12.5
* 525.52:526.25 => 12.5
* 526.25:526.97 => 12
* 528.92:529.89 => 12.7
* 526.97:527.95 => 12.6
